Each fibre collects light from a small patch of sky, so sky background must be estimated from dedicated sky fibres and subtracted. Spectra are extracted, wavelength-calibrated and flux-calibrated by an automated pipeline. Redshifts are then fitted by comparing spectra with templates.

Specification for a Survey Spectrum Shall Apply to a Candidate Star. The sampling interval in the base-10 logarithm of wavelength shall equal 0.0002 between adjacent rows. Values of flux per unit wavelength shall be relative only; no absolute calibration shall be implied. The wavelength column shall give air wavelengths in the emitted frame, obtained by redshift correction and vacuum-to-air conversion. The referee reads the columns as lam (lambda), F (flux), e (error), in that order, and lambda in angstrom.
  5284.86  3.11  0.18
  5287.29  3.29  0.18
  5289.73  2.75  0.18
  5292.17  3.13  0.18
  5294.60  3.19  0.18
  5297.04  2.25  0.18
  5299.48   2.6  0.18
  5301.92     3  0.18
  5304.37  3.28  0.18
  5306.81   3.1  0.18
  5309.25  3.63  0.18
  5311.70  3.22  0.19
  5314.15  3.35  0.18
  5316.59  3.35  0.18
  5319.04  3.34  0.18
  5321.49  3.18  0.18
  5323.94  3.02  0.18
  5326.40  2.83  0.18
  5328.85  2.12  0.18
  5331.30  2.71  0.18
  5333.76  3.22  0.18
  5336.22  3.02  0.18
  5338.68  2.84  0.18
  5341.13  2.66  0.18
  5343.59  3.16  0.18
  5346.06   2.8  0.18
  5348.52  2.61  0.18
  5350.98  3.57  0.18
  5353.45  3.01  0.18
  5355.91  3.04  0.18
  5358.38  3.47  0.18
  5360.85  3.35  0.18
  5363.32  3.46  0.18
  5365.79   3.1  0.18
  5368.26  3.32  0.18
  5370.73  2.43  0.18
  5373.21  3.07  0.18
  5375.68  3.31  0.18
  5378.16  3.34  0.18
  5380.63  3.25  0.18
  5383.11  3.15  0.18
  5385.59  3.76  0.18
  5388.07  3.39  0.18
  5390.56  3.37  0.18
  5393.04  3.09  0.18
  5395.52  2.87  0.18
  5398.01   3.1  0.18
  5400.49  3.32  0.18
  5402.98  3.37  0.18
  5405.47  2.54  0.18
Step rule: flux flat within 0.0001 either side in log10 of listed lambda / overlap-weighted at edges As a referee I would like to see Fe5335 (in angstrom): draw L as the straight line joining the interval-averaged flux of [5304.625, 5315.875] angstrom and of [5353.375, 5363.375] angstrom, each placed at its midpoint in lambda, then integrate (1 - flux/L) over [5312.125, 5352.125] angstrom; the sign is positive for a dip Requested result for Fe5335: 3.8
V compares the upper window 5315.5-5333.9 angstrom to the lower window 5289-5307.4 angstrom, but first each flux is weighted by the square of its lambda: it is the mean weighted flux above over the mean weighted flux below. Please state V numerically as 1.0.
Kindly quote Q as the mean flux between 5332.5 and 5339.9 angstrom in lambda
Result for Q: 3.02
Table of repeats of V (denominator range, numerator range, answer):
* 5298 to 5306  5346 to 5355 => 1.05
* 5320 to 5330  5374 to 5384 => 1.19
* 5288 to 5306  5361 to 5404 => 1.15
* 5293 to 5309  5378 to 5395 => 1.16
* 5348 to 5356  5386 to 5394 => 1.09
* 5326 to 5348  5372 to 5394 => 1.20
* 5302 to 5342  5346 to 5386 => 1.06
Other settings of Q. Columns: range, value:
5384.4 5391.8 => 3.5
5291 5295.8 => 3.17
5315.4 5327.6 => 3.14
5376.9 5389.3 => 3.38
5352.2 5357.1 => 3.03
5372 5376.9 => 3.19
